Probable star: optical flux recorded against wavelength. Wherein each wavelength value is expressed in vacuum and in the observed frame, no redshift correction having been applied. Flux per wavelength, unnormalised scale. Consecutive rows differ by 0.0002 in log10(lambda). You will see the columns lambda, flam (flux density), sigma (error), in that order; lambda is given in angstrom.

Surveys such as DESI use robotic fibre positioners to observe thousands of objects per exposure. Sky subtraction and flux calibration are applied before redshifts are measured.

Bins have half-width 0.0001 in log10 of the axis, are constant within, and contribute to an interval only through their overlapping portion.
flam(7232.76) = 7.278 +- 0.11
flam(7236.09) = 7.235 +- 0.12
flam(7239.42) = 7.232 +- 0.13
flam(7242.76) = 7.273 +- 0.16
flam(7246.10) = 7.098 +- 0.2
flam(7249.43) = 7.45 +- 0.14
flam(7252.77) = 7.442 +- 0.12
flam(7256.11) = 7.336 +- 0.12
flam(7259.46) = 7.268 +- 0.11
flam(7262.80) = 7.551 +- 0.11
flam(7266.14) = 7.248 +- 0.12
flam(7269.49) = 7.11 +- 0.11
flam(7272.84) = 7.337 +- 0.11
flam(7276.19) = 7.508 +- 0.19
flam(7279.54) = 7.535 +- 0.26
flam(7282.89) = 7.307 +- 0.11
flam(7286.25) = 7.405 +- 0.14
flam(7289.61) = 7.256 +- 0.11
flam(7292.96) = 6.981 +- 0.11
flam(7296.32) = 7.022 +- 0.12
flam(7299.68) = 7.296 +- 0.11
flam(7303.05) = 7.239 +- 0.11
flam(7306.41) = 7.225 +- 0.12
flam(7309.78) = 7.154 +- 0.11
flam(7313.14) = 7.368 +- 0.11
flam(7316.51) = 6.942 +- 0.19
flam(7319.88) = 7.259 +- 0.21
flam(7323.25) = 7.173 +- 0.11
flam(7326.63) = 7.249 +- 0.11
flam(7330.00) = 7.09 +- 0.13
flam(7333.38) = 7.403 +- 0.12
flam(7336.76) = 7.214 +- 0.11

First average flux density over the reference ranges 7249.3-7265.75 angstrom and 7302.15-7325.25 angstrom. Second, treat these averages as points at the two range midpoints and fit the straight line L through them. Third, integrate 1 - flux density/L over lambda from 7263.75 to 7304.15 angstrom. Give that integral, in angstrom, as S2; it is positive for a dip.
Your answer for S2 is 0.1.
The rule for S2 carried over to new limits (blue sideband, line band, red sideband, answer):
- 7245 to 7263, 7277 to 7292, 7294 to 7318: -0.2 angstrom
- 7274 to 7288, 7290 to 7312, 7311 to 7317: 0.4 angstrom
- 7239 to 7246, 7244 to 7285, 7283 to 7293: -0.6 angstrom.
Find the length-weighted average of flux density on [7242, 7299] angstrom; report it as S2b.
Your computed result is 7.3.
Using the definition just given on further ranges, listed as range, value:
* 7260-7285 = 7.37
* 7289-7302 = 7.13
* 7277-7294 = 7.32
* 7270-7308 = 7.28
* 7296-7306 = 7.21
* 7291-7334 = 7.18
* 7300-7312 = 7.22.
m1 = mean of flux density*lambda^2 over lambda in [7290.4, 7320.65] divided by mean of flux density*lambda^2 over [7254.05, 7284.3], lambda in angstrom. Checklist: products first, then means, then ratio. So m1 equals 1.0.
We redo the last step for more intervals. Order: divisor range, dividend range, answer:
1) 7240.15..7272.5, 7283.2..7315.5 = 1.00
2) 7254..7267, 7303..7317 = 0.99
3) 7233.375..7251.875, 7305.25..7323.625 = 1.01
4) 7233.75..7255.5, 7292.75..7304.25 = 0.99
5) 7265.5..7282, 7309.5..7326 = 0.99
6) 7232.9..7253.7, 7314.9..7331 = 1.00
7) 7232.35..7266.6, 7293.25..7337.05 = 1.00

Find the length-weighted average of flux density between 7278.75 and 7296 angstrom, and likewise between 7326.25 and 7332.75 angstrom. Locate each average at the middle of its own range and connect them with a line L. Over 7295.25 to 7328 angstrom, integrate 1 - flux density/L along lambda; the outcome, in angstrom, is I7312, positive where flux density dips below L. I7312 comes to 0.1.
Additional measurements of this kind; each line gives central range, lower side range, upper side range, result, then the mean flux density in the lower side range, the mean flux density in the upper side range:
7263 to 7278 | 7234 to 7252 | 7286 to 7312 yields -0.2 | 7.27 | 7.19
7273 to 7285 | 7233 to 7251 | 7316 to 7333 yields -0.4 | 7.26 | 7.17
